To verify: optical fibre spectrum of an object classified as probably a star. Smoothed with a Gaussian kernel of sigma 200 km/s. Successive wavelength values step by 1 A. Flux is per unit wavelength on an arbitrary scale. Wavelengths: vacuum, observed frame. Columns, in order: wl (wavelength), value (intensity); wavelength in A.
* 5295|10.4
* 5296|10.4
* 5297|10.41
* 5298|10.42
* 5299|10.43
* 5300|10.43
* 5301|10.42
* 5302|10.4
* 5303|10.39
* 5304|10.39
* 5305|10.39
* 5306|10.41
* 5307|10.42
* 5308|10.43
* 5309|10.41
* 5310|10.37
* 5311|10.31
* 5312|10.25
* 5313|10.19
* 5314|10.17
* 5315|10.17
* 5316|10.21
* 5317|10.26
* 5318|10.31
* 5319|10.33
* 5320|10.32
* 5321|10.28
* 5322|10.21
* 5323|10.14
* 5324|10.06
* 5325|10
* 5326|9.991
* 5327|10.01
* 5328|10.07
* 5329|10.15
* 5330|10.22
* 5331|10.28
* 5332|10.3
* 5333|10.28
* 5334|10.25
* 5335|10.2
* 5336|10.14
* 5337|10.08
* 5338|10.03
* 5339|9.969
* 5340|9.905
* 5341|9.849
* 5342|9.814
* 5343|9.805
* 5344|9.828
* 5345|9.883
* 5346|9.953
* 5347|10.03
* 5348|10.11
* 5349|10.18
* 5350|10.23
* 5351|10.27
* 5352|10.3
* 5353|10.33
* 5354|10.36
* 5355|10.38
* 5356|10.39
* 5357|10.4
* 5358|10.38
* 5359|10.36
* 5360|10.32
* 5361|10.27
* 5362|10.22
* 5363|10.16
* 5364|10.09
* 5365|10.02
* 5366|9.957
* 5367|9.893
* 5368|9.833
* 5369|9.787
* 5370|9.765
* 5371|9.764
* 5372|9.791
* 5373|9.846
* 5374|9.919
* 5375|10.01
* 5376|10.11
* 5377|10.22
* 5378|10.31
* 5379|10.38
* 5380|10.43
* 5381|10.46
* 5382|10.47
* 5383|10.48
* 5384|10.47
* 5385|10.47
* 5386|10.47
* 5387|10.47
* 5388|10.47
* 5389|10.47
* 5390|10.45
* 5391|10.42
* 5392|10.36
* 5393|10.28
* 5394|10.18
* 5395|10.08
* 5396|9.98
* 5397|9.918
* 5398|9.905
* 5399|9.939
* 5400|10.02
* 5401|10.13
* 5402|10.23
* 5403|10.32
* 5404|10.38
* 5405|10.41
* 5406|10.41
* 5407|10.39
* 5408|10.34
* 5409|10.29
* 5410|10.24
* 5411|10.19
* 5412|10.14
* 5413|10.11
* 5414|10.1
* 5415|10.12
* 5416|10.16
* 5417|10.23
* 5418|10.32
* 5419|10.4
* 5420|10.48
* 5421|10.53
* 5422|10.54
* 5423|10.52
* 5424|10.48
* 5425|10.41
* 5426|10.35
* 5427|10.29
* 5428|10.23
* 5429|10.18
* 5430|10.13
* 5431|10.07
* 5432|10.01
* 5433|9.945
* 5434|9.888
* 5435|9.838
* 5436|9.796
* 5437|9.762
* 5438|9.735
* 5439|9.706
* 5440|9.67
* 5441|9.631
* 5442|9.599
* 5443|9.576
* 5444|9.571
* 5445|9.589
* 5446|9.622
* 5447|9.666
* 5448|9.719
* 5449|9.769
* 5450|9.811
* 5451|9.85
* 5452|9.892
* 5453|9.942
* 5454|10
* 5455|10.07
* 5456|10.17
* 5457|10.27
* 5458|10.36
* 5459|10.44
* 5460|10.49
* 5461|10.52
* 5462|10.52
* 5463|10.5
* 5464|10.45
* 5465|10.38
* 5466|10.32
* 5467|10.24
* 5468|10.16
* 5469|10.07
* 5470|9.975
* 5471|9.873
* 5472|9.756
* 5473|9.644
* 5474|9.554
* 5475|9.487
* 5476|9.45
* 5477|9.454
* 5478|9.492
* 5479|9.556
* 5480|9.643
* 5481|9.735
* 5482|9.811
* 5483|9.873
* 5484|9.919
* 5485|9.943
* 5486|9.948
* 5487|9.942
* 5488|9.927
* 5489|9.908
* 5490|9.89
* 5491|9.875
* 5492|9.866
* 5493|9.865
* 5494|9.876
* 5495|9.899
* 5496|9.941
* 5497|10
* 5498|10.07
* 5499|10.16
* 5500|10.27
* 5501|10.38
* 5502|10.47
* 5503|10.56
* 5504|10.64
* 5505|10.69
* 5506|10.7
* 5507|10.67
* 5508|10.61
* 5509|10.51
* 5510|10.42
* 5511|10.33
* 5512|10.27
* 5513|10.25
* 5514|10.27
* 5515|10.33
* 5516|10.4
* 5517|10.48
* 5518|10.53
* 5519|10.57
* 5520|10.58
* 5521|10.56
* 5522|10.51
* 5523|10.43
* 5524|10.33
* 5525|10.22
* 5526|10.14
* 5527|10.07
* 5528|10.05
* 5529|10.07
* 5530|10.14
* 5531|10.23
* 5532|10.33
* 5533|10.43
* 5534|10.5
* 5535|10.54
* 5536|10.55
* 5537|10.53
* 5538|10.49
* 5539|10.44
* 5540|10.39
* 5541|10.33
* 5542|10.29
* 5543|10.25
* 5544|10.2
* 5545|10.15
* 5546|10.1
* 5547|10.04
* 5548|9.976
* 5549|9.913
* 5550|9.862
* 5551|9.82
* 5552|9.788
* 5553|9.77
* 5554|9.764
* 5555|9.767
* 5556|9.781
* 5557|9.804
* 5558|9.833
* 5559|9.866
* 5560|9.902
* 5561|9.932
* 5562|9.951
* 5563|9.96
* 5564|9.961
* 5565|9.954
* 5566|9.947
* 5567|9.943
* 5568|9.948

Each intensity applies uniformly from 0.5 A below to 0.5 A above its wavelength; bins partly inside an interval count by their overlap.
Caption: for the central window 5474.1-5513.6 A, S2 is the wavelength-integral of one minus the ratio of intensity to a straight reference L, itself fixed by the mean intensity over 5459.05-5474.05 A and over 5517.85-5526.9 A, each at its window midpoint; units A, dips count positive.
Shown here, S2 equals 0.94 A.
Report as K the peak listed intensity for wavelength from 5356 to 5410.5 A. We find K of 10.48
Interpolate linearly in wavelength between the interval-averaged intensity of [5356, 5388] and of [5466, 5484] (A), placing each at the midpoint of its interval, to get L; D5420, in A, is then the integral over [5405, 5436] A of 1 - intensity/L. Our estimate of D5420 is -0.77 A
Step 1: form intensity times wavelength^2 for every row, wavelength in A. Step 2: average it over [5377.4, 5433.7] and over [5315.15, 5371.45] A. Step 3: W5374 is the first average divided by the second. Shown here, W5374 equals 1.04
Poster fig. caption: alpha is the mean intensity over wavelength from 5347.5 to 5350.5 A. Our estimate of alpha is 10.2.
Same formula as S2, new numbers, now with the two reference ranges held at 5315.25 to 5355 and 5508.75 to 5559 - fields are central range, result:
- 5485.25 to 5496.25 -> 0.3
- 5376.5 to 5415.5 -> -0.5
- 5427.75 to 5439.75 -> 0.3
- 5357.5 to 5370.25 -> 0.1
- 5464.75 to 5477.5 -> 0.4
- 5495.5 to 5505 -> -0.1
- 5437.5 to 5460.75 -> 0.7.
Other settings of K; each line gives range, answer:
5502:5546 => 10.7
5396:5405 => 10.41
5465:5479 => 10.38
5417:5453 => 10.54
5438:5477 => 10.52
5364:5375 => 10.09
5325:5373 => 10.4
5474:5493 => 9.948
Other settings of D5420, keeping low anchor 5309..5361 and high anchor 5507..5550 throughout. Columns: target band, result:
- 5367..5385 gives 0.14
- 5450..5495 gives 1.35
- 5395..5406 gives 0.10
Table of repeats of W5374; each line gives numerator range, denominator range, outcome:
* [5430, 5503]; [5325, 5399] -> 1.02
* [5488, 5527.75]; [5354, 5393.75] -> 1.06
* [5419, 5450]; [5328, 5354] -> 1.02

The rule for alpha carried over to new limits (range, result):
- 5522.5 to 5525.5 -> 10.3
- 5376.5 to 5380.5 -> 10.3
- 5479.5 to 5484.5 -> 9.8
